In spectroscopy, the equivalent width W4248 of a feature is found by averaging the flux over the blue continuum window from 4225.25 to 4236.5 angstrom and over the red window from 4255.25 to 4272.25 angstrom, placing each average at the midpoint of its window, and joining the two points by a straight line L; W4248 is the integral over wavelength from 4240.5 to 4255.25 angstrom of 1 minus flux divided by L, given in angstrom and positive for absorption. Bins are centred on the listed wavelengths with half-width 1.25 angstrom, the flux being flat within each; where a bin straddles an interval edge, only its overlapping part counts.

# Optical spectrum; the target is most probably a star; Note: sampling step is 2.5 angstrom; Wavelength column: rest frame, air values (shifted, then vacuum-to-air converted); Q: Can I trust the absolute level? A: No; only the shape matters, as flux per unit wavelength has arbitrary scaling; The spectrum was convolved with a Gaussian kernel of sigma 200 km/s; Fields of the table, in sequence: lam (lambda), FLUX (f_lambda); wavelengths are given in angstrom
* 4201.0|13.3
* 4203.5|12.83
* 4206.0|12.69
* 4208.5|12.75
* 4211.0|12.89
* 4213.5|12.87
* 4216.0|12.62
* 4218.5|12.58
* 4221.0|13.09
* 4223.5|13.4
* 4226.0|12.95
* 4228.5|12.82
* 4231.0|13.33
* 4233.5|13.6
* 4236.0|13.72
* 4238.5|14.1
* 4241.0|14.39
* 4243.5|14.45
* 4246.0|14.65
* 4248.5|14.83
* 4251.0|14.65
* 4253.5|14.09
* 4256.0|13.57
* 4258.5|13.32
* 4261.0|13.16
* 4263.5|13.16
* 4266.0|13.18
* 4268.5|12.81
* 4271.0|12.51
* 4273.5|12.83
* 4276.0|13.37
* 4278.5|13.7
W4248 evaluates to -1.46 angstrom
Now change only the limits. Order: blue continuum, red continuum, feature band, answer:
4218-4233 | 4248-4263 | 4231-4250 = -1.02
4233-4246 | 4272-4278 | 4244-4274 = 0.00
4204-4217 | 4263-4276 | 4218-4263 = -3.02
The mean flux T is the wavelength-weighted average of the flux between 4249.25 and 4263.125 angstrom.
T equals 13.8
